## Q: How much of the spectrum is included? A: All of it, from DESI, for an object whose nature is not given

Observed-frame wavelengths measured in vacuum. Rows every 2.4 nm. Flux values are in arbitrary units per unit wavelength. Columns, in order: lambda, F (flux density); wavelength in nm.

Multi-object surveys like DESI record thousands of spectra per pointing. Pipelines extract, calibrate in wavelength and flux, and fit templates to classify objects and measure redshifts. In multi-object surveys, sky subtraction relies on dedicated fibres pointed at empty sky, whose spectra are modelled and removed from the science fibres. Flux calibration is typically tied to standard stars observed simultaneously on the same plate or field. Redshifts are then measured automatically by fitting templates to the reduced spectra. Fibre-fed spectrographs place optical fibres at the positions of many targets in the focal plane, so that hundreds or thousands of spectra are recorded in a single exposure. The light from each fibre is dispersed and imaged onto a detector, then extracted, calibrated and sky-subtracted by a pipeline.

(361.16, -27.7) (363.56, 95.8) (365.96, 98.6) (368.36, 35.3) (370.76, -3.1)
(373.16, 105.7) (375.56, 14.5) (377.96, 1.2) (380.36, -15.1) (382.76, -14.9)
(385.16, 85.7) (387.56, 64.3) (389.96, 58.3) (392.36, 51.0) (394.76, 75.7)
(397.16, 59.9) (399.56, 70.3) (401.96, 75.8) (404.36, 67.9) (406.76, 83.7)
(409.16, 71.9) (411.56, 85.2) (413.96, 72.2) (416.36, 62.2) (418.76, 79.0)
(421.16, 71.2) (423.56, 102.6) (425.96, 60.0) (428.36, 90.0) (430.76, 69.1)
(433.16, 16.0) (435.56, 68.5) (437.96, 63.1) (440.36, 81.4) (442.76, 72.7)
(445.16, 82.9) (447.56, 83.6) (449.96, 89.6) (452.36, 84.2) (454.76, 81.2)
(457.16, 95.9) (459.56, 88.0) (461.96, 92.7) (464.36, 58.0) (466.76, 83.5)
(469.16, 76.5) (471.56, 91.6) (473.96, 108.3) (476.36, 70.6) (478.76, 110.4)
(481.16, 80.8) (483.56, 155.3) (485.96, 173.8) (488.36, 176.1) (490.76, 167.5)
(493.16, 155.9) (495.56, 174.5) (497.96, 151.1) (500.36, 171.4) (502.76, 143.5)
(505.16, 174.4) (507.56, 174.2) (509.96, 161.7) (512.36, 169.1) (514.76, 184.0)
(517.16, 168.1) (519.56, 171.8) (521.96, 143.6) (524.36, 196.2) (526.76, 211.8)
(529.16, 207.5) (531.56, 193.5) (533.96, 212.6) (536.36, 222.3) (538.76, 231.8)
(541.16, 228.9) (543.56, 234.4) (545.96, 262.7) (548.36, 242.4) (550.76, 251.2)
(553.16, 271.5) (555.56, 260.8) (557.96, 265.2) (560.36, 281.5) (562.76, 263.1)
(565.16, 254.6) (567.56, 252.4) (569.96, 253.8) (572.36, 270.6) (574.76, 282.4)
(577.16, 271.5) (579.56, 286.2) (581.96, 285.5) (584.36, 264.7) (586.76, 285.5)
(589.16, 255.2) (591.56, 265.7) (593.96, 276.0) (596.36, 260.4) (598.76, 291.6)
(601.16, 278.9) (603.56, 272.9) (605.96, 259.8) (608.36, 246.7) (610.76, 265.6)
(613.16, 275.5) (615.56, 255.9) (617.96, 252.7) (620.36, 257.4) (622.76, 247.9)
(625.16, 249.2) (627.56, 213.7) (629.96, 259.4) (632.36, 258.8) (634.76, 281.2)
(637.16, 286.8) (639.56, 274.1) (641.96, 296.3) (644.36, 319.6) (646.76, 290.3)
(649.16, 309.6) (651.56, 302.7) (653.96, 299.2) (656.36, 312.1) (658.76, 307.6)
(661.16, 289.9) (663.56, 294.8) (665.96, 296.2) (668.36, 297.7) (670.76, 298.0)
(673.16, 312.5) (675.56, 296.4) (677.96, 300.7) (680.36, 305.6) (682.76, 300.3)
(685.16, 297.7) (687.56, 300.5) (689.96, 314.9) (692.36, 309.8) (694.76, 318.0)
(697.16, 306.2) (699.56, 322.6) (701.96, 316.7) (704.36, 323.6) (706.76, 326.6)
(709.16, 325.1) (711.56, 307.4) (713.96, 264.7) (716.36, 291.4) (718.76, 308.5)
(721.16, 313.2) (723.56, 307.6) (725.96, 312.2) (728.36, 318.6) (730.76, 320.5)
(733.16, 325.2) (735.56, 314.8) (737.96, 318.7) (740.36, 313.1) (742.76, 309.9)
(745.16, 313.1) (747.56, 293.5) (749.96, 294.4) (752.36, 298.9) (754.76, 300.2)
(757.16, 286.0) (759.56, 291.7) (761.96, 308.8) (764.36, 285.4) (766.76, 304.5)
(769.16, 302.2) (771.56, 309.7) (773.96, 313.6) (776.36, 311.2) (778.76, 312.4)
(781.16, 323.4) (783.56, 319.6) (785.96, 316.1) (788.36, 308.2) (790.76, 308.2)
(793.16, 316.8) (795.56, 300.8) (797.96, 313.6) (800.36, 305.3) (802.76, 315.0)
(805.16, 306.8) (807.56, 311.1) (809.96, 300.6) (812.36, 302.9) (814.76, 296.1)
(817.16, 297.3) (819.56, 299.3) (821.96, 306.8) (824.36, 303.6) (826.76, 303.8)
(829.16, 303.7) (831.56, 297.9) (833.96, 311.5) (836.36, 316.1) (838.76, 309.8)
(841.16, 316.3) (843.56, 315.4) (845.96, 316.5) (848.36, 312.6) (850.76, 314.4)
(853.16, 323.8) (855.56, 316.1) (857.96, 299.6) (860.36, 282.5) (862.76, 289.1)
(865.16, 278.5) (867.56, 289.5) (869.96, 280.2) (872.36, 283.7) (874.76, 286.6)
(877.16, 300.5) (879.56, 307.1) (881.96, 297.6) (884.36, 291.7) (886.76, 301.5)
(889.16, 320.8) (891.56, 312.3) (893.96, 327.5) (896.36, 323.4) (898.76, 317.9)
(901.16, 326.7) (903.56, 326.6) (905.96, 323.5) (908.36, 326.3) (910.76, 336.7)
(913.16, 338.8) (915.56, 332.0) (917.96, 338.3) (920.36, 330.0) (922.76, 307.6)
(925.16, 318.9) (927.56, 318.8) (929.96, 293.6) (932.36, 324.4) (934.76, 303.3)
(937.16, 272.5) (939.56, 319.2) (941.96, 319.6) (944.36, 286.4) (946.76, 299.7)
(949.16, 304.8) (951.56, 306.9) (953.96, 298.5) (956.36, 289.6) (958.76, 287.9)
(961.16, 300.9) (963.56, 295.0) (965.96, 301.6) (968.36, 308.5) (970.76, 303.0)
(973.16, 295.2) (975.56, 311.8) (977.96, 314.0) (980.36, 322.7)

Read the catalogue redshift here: 0.212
